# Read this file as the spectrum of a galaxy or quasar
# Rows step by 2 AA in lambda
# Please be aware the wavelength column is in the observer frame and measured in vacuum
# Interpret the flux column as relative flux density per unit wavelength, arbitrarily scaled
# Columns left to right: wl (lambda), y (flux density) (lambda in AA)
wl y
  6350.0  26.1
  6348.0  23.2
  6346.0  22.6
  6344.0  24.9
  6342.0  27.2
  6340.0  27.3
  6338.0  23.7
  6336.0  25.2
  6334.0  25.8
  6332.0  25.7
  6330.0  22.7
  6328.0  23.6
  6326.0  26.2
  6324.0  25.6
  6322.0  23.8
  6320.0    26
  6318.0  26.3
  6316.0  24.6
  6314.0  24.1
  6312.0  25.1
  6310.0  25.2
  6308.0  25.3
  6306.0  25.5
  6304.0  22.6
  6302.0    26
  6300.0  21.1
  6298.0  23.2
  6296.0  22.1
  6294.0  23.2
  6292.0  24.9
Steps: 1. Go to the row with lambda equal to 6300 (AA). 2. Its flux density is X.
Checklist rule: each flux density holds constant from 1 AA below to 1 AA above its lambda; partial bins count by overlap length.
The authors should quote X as 21.1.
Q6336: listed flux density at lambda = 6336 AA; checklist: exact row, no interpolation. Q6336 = 25.2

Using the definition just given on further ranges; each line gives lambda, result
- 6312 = 25.1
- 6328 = 23.6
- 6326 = 26.2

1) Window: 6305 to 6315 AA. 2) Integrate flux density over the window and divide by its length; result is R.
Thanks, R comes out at 25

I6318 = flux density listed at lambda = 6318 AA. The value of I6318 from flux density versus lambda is 26.3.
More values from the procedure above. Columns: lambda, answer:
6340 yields 27.3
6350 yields 26.1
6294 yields 23.2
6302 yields 26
